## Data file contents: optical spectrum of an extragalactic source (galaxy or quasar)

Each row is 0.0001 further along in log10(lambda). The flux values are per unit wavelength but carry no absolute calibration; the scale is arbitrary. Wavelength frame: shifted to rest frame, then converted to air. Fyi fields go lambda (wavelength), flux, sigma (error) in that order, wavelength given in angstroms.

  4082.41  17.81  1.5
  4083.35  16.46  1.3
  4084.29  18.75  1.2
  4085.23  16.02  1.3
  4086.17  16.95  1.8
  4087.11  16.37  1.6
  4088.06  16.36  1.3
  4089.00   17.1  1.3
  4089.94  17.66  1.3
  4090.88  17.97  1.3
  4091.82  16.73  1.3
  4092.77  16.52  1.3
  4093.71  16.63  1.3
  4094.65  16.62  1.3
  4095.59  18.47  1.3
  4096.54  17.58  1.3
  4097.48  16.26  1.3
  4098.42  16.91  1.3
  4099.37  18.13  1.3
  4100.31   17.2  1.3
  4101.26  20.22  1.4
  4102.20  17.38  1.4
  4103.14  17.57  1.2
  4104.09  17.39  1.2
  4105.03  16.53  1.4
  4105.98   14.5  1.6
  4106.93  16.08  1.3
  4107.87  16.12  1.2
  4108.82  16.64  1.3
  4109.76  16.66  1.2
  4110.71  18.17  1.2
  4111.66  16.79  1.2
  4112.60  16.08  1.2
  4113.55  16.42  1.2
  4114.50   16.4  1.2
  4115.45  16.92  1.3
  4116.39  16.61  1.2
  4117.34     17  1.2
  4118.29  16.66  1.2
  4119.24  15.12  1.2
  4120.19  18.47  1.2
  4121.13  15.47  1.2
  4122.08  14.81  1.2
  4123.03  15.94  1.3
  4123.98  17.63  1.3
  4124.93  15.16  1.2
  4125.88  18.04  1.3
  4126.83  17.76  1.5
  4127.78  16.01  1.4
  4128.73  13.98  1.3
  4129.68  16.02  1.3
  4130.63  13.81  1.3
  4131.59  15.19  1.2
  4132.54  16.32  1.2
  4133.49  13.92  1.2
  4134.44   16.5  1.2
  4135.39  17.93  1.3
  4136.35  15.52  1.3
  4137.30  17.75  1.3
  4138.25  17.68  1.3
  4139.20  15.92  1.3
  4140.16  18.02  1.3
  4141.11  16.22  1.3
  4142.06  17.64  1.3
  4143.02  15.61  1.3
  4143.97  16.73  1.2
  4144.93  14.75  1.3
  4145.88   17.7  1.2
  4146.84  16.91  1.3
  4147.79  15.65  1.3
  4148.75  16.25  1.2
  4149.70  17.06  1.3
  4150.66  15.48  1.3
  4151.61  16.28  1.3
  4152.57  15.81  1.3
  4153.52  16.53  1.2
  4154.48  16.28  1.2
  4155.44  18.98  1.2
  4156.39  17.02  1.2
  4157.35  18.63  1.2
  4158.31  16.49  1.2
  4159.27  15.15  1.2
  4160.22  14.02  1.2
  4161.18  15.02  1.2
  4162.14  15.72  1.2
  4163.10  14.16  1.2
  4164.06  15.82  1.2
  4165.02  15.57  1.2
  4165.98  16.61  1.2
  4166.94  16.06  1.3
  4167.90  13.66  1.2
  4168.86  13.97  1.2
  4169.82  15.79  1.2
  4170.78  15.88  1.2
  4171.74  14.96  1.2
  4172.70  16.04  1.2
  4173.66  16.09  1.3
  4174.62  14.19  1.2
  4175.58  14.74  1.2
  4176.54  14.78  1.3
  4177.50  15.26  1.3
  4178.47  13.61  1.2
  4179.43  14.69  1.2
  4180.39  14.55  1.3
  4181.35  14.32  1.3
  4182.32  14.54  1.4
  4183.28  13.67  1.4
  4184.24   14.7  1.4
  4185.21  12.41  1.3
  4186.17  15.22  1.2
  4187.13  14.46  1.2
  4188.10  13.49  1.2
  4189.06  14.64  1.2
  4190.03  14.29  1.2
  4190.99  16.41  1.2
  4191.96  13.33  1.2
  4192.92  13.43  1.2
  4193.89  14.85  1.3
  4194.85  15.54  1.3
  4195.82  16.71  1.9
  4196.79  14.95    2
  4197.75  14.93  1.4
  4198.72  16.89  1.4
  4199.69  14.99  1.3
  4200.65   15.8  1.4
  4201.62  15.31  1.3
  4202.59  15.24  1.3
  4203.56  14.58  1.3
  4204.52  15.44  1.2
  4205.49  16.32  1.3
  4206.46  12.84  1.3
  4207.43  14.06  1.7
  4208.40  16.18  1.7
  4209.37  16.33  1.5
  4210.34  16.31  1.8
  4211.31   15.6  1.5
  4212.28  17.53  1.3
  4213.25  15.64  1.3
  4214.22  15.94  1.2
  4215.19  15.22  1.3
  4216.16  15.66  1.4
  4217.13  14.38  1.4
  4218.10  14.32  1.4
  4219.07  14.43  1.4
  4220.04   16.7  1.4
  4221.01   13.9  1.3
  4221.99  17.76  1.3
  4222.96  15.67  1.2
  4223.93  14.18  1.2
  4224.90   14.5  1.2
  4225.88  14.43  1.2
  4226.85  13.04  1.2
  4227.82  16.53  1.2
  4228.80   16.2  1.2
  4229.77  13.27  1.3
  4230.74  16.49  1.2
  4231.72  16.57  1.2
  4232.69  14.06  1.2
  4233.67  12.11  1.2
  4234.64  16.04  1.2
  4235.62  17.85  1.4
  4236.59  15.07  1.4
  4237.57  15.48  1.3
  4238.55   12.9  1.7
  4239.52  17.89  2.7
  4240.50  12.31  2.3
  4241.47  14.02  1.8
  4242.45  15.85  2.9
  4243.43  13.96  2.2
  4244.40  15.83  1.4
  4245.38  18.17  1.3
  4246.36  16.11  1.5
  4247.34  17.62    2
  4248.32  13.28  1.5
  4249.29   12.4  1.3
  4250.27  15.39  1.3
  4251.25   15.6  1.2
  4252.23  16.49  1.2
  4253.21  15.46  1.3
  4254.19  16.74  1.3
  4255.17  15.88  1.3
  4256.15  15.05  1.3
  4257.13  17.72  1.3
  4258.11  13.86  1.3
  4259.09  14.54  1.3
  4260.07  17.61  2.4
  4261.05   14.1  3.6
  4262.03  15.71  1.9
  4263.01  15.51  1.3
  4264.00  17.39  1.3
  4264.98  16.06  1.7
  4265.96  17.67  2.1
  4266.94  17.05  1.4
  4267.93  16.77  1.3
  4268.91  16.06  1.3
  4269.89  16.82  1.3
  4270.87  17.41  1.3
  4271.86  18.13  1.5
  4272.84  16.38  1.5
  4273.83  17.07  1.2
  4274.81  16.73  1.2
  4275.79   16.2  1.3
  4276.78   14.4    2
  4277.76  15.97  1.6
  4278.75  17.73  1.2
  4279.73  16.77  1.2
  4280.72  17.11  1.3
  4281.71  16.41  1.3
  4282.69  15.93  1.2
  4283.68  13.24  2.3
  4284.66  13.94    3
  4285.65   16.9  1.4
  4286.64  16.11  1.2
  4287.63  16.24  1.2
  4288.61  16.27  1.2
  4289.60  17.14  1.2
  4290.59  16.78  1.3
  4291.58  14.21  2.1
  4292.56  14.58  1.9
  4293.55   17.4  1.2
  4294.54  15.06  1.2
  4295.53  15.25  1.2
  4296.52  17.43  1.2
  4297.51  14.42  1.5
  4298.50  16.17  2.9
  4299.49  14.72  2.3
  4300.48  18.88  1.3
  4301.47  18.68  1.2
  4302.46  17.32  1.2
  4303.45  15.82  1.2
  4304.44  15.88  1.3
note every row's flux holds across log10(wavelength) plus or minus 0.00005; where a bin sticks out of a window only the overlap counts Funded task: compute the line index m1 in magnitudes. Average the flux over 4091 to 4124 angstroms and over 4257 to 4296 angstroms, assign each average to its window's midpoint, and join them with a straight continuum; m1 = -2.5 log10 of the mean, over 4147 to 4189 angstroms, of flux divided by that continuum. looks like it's 0.08 mag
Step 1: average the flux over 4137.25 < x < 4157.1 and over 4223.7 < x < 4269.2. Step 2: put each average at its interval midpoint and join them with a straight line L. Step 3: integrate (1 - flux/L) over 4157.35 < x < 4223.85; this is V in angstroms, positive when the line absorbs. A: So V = 4.2 angstroms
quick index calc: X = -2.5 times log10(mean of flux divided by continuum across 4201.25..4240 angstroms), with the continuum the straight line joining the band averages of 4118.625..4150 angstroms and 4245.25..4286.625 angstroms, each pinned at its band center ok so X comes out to 0.06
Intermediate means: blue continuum 16.3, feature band 15.3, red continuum 16.1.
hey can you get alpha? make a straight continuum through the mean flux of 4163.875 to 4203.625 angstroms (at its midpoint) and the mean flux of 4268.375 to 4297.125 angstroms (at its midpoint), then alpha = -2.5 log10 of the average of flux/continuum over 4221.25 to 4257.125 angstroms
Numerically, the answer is 0.02 mag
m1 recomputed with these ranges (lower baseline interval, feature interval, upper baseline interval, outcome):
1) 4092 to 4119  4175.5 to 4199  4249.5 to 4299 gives 0.131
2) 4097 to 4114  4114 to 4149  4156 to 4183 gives -0.005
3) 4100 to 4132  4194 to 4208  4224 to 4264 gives 0.032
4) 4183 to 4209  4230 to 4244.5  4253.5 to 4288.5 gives 0.039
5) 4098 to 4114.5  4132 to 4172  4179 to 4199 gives -0.031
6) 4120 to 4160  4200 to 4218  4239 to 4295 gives 0.049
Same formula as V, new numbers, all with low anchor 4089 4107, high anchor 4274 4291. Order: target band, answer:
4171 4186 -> 1.9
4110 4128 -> 0.5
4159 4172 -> 1.3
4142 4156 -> 0.3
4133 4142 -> 0.2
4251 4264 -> 0.4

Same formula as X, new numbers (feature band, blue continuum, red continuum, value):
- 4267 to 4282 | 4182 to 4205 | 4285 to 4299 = -0.06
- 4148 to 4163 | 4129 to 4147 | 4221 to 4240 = -0.01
